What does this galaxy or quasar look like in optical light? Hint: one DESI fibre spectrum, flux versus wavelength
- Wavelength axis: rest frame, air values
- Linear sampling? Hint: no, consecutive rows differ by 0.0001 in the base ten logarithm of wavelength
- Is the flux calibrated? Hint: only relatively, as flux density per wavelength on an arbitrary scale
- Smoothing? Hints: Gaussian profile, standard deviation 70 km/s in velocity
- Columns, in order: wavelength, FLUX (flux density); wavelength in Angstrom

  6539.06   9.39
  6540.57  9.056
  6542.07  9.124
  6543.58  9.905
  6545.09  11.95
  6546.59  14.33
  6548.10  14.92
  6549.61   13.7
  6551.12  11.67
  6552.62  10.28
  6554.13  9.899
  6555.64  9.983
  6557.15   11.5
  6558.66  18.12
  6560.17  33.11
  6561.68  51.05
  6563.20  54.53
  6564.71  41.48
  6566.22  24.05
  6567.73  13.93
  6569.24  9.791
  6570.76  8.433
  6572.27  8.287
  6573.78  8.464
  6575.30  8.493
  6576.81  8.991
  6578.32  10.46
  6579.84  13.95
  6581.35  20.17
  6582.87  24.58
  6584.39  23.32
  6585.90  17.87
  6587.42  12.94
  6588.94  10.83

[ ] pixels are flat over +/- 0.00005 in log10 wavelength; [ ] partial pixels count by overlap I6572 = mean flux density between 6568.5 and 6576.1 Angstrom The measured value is 8.69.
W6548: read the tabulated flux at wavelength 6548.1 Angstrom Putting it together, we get 14.92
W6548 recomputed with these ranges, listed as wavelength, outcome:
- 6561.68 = 51.05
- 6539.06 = 9.39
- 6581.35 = 20.17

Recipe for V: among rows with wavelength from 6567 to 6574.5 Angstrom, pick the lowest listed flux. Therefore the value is 8.287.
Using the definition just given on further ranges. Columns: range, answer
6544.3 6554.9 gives 9.899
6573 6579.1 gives 8.464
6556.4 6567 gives 11.5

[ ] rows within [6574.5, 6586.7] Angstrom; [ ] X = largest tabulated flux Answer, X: 24.58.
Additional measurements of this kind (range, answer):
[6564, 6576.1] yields 41.48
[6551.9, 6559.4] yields 18.12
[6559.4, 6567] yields 54.53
